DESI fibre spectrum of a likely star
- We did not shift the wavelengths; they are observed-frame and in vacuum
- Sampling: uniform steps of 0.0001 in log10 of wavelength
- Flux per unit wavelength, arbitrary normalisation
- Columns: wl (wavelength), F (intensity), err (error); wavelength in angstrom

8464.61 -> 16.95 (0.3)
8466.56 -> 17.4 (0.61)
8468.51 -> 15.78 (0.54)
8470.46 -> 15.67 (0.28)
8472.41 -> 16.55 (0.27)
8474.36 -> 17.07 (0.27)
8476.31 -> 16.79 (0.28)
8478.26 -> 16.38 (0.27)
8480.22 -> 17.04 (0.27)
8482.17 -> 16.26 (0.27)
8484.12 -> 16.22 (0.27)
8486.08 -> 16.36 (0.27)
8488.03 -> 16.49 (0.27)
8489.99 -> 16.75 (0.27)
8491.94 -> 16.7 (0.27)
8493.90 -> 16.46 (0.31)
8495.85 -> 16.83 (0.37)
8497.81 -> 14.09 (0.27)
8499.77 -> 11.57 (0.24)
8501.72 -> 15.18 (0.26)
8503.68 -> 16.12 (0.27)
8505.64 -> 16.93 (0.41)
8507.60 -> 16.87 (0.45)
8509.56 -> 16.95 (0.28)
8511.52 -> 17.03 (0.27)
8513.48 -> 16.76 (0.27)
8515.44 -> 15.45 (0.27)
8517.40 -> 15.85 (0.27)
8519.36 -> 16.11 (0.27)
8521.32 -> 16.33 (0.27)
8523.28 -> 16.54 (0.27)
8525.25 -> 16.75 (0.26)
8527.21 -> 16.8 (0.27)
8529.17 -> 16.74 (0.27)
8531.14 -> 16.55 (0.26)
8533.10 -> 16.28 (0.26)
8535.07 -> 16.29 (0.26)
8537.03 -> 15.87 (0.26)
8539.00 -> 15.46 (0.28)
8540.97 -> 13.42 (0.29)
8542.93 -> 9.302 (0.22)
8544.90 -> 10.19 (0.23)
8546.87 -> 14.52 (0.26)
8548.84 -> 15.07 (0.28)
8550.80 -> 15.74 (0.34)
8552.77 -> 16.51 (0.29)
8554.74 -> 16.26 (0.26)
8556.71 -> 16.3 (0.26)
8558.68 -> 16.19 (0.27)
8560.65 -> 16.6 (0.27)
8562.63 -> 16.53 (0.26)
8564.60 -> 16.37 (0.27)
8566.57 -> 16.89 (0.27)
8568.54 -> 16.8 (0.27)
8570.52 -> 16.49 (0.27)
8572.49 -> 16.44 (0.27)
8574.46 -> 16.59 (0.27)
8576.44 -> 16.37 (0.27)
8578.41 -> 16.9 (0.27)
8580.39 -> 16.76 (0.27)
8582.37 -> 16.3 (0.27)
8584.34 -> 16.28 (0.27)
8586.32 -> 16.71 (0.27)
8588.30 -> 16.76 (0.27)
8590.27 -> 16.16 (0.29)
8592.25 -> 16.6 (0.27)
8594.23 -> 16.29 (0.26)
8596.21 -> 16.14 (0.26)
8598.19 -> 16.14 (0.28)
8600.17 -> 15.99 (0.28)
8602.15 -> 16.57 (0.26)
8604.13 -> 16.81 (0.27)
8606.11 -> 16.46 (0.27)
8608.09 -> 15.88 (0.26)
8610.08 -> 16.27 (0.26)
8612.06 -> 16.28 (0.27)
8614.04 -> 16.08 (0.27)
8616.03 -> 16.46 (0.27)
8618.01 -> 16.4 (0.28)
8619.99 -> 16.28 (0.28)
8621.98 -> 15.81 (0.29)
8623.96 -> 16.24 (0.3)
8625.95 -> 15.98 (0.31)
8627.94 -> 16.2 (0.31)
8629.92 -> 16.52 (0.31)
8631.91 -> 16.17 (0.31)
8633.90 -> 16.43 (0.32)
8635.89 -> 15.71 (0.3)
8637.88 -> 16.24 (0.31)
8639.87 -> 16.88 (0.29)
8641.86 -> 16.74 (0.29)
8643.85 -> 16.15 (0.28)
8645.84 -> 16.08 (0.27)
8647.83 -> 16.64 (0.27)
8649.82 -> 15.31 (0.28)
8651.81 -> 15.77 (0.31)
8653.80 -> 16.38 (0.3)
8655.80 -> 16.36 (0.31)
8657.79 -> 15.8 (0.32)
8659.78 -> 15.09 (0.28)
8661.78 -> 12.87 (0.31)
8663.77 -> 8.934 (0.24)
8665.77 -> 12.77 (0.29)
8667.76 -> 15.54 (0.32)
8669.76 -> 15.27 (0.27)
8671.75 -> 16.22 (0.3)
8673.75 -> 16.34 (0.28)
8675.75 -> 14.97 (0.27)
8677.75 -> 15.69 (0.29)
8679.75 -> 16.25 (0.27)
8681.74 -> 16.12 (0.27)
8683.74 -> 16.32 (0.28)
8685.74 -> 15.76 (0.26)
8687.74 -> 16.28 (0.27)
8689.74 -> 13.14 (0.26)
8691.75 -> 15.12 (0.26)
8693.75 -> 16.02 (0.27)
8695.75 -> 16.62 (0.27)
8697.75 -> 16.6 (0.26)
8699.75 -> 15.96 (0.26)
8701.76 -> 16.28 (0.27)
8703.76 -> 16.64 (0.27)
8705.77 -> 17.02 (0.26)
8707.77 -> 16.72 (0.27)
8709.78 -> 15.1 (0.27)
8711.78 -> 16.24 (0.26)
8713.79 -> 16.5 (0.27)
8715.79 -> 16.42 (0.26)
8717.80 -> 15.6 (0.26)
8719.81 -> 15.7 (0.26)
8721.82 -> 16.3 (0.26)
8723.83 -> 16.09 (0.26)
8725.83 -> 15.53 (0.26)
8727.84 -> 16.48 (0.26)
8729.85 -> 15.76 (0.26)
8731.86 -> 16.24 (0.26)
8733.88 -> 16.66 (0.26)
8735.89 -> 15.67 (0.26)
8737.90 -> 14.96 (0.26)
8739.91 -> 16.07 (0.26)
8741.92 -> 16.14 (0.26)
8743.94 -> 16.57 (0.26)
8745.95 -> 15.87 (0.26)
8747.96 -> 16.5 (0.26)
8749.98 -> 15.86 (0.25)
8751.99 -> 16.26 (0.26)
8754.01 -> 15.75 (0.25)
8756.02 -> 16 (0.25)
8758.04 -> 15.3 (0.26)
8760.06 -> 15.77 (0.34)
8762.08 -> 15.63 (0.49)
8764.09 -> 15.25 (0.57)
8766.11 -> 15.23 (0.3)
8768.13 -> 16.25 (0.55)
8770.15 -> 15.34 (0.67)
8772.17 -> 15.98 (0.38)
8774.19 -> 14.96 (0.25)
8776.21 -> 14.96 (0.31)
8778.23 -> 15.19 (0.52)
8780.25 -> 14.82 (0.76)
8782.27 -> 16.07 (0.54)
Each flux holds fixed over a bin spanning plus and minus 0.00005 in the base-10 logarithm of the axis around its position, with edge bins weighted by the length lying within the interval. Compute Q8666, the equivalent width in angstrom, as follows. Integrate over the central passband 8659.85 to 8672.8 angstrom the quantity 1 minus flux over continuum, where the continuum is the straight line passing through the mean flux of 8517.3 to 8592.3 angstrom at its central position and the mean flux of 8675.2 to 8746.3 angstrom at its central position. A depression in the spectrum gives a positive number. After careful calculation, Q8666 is 1.8 angstrom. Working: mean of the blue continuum 15.9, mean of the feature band 13.7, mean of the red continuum 16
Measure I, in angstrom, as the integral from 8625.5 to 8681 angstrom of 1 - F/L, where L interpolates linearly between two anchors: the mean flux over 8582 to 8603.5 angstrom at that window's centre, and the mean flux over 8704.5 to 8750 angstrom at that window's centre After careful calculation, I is 2.4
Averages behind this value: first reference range 16.4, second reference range 16.1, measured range 15.5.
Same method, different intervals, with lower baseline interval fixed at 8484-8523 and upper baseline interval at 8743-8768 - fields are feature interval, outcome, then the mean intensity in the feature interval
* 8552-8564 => -0.3 angstrom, 16.4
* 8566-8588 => -0.8 angstrom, 16.6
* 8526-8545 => 1.3 angstrom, 14.9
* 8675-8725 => -0.3 angstrom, 16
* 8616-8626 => -0.1 angstrom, 16.2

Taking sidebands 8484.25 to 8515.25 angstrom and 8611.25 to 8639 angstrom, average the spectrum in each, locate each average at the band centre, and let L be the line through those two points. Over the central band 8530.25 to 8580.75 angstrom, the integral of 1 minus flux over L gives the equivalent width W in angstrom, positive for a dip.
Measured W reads 1.5 angstrom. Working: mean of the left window 16.1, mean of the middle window 15.6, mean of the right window 16.2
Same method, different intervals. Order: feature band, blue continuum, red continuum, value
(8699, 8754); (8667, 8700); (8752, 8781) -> -1.7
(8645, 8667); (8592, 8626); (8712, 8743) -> 2.0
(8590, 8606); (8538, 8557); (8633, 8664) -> -1.5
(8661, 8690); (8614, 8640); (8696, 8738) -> 2.3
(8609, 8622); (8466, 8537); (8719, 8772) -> -0.1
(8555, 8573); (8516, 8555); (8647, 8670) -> -1.6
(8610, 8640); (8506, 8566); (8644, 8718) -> -1.1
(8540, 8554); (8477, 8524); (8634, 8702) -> 2.1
